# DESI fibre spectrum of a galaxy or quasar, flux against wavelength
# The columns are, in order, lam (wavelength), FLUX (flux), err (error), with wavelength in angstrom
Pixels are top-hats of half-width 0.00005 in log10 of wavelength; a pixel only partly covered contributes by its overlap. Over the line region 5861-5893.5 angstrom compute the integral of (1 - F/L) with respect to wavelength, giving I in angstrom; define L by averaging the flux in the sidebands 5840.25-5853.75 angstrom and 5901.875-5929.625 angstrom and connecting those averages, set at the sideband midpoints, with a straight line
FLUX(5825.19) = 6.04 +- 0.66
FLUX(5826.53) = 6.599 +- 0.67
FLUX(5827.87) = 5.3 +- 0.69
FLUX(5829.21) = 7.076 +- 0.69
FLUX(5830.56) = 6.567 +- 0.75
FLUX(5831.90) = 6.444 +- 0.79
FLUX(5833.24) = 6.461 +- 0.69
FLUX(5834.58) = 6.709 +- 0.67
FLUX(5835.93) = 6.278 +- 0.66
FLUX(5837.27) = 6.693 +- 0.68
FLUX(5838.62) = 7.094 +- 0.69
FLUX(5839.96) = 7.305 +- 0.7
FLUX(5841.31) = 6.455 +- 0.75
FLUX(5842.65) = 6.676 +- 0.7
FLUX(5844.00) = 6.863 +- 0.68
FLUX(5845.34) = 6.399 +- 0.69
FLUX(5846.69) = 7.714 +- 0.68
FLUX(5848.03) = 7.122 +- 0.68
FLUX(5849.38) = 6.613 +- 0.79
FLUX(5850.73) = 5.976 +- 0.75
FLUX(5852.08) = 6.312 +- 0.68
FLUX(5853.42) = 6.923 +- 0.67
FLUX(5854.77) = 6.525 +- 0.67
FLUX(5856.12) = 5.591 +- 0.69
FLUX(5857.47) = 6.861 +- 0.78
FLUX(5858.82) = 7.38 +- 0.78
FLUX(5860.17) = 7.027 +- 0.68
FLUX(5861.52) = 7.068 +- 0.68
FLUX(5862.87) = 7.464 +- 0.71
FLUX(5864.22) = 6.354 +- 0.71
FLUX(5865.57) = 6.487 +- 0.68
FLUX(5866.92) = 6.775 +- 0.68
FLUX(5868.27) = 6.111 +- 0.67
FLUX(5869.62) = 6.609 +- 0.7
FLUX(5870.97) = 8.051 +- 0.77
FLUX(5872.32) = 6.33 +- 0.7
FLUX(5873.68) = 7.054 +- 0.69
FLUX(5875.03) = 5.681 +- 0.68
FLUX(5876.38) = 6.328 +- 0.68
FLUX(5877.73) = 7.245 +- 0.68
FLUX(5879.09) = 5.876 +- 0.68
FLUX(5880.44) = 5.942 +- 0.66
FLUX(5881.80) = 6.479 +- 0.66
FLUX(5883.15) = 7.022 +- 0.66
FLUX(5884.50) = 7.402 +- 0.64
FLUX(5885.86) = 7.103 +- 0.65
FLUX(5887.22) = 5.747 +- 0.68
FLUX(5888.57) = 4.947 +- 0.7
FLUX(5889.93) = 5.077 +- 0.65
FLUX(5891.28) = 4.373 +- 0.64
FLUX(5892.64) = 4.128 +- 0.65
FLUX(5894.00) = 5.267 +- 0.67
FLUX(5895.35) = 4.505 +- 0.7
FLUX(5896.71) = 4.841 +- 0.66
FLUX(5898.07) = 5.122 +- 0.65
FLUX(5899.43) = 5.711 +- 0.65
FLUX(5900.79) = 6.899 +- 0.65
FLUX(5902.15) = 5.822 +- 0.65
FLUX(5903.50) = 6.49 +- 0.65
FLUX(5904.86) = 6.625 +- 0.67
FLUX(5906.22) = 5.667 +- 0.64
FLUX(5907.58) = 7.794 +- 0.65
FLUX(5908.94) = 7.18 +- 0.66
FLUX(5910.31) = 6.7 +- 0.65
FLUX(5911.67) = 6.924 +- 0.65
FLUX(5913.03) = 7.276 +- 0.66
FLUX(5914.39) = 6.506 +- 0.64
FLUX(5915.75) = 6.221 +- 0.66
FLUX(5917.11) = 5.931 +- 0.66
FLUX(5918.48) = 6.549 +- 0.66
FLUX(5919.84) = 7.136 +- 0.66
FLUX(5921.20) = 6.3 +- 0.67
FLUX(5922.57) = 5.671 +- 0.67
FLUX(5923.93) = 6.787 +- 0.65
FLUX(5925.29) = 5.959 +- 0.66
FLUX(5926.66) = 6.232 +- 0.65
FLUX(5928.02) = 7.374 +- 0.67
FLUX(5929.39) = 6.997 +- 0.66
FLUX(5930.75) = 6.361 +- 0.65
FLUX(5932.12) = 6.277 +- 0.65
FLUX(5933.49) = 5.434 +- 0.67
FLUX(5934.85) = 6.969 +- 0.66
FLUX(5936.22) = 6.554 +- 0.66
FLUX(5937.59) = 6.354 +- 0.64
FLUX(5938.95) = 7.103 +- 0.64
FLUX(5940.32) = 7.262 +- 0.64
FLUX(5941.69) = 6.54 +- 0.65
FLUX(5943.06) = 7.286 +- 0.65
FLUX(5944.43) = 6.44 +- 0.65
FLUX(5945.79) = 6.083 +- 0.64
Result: 1.72 angstrom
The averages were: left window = 6.72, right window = 6.58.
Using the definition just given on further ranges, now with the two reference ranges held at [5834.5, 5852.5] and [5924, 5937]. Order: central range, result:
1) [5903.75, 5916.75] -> -0.4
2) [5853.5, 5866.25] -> -0.1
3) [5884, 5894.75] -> 1.8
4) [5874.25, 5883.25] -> 0.4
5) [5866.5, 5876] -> 0.0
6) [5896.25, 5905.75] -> 0.9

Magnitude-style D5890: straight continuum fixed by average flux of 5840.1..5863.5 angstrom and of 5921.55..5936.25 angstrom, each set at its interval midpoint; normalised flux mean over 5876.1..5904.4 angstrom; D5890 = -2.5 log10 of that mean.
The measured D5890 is 0.13 mag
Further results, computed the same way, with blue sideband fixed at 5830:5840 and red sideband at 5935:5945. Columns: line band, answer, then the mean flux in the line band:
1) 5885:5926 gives 0.12 mag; 6.05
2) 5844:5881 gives 0.00 mag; 6.67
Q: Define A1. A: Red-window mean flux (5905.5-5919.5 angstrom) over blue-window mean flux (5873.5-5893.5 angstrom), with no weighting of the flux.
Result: 1.1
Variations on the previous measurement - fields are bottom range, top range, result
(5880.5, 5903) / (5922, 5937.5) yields 1.13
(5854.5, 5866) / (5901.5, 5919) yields 0.98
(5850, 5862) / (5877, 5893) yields 0.90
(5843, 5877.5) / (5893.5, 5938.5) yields 0.94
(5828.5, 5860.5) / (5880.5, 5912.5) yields 0.89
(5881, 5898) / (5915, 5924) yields 1.14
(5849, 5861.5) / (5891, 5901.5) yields 0.78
